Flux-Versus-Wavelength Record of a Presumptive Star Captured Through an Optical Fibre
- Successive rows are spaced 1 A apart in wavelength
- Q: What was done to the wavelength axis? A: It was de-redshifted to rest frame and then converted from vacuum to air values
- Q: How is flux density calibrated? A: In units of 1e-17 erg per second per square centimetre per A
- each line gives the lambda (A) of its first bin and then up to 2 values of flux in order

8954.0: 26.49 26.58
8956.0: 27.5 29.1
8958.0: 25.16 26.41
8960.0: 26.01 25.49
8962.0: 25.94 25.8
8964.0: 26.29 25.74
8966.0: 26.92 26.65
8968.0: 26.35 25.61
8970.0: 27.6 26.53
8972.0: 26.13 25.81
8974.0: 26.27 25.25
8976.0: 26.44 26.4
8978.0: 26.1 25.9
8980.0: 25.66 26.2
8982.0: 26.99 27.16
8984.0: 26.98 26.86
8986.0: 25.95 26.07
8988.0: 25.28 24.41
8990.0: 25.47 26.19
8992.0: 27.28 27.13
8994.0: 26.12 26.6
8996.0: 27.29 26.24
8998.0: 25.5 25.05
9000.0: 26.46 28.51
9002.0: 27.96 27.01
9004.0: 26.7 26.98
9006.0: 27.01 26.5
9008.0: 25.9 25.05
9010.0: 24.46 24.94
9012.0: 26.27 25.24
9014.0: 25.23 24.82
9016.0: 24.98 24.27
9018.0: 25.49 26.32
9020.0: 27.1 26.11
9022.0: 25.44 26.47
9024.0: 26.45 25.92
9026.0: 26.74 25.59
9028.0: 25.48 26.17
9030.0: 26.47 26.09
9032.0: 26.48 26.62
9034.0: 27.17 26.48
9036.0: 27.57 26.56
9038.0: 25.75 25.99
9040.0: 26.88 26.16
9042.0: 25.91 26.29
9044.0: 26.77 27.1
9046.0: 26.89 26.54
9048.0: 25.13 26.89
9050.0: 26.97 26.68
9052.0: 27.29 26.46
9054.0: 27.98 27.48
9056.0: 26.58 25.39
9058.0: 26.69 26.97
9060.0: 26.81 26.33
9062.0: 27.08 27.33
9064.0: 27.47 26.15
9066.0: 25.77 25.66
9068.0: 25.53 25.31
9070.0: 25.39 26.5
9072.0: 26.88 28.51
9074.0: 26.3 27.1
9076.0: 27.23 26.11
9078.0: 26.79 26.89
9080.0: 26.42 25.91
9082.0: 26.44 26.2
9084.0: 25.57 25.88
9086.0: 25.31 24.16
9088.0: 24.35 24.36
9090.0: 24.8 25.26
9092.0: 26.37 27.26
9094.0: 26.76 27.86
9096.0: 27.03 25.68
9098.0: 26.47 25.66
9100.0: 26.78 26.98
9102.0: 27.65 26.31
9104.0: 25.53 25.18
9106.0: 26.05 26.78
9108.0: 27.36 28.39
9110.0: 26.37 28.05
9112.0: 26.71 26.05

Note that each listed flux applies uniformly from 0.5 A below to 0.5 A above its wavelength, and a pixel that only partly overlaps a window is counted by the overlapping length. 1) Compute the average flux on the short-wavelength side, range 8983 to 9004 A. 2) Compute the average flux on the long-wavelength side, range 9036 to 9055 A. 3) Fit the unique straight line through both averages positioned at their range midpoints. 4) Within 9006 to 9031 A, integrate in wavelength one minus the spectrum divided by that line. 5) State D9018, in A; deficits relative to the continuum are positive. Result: 0.72 A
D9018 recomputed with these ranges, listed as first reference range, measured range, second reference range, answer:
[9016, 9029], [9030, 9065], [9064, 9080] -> -0.6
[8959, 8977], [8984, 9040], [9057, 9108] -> 0.1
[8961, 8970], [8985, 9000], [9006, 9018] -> -0.2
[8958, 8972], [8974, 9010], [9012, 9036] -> -0.3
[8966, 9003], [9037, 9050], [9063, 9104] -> -0.1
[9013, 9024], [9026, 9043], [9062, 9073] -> -0.3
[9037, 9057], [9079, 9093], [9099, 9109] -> 0.5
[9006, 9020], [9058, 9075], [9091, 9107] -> -0.3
